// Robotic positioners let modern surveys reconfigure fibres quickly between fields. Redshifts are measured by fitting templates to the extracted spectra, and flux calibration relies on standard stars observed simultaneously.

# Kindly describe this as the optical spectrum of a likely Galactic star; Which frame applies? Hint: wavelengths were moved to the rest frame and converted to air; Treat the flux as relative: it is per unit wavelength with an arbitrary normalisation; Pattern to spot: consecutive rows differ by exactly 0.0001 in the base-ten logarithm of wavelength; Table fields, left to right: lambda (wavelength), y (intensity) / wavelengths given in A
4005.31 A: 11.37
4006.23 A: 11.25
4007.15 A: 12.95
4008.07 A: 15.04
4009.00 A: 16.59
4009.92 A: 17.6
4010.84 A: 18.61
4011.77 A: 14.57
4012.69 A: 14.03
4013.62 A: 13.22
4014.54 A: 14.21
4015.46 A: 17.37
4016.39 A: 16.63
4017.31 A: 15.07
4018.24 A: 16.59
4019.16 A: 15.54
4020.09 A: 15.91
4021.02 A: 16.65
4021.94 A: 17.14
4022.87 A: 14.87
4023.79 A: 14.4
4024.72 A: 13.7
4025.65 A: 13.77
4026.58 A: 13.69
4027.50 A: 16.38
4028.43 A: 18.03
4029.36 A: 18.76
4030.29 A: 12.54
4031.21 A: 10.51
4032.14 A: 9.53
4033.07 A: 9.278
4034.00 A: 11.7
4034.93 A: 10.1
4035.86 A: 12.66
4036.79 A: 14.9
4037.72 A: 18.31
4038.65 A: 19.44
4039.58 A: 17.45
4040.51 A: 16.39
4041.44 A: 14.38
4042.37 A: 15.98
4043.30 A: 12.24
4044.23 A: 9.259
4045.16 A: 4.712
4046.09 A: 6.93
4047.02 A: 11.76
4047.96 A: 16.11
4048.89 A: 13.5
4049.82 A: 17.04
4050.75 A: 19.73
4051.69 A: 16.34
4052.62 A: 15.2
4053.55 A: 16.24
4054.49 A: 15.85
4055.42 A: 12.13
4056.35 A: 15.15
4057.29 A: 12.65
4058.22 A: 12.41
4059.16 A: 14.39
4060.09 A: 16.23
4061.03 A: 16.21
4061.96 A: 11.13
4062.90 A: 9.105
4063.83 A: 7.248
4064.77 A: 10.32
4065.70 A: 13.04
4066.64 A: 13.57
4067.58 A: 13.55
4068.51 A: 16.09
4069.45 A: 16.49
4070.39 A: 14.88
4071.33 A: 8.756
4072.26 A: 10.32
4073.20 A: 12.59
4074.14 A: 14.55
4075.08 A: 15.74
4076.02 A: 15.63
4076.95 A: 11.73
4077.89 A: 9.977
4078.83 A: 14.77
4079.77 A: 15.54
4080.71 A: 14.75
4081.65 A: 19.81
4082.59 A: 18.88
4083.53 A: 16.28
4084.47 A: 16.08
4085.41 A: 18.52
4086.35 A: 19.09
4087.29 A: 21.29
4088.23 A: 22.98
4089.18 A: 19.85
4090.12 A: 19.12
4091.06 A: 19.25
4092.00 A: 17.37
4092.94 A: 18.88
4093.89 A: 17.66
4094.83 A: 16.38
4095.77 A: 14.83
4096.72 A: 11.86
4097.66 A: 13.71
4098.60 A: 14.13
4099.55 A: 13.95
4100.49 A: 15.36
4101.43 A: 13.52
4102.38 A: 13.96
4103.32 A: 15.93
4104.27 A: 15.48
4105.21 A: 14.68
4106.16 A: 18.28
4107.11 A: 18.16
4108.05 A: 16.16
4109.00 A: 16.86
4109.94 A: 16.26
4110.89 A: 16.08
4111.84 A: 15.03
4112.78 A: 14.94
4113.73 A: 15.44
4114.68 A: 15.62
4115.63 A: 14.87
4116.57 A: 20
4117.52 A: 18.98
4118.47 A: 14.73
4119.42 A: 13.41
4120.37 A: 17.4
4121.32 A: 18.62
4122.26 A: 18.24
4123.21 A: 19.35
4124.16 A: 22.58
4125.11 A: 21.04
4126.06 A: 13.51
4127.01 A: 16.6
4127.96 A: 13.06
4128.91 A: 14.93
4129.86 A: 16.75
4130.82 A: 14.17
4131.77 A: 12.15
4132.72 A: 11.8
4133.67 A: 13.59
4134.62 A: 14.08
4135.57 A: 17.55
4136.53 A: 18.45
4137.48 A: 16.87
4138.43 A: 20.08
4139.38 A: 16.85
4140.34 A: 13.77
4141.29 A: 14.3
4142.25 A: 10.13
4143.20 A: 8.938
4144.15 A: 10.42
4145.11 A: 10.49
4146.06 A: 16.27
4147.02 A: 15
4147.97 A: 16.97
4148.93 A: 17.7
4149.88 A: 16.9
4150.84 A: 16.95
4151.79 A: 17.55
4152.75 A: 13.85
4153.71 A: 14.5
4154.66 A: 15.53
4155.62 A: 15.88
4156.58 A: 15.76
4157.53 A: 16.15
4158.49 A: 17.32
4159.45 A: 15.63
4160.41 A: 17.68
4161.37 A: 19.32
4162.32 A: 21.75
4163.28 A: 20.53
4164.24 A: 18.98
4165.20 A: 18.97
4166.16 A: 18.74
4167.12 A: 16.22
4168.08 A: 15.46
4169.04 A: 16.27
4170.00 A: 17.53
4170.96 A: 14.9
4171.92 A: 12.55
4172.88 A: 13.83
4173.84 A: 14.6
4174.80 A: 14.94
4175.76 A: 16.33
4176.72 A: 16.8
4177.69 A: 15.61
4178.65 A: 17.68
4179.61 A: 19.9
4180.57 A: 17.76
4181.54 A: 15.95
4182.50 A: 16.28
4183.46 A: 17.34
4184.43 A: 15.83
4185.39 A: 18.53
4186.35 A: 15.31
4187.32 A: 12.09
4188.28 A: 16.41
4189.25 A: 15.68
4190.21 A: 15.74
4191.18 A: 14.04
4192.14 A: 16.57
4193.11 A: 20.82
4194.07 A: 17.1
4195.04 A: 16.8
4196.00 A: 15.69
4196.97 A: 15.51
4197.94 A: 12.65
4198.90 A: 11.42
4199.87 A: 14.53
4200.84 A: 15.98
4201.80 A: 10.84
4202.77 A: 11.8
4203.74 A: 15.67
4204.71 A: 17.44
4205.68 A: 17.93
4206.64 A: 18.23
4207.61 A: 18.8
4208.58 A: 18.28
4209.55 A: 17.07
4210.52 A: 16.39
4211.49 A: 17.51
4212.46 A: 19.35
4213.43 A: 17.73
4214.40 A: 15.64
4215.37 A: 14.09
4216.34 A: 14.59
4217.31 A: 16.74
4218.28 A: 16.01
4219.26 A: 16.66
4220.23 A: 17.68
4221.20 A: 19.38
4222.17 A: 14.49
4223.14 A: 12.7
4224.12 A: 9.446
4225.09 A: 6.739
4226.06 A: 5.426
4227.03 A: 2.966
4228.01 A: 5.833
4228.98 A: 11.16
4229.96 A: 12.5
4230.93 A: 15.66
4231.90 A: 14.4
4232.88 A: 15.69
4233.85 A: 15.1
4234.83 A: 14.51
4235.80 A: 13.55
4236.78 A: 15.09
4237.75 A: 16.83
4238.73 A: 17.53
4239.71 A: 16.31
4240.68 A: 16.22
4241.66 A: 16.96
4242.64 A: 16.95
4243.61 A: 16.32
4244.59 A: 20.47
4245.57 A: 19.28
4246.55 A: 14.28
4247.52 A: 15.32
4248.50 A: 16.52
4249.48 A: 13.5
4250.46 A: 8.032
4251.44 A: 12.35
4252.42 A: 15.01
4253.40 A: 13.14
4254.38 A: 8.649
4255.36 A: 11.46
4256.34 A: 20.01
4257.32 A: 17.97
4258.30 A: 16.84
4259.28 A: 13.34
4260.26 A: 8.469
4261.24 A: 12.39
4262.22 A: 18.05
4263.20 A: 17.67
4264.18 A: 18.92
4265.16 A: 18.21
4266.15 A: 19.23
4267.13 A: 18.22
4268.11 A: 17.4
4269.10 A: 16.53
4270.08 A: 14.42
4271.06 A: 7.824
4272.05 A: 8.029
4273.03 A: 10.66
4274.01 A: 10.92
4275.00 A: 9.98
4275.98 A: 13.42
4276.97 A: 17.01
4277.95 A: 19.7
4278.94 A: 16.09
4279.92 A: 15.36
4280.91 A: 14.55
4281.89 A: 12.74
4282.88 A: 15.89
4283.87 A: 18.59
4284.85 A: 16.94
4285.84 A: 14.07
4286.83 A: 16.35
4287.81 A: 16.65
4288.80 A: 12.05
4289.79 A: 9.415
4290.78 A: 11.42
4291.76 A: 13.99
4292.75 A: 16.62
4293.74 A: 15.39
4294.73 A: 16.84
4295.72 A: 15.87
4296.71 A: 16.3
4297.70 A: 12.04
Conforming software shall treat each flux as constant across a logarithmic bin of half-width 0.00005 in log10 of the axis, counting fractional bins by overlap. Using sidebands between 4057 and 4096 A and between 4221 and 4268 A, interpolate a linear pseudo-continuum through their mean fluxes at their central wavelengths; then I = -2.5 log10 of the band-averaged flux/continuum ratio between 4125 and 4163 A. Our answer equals -0.044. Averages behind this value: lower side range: 15.2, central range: 15.5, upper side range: 14.4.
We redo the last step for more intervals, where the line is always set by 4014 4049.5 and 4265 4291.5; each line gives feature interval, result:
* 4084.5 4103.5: -0.19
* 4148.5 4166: -0.21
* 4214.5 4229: 0.16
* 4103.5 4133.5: -0.14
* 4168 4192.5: -0.12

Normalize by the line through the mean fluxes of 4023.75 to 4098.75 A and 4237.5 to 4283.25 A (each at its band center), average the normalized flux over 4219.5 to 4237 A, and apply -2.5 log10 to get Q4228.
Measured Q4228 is 0.203 mag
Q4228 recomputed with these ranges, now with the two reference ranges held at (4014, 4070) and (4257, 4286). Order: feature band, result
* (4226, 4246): 0.03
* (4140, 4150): 0.07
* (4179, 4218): -0.10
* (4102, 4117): -0.13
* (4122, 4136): -0.11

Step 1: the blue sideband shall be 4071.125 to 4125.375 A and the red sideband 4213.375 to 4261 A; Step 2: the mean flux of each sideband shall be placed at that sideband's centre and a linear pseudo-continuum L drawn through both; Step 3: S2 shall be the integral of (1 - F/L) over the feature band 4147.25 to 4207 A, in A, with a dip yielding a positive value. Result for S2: -4.6 A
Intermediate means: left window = 16.3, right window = 14.2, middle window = 16.3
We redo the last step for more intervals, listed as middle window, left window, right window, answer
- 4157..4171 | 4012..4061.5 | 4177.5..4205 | -2.05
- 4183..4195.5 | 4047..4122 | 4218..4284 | -1.33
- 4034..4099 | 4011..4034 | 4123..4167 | 1.81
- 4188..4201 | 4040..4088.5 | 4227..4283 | -1.01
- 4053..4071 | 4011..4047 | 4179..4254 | 1.04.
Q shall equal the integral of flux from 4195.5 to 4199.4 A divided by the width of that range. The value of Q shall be 13.8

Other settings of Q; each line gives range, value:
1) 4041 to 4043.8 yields 14.1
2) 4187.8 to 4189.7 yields 16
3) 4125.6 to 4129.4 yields 14.5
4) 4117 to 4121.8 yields 16.7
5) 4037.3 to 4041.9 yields 17.2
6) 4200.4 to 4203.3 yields 12.9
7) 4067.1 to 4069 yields 14.8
